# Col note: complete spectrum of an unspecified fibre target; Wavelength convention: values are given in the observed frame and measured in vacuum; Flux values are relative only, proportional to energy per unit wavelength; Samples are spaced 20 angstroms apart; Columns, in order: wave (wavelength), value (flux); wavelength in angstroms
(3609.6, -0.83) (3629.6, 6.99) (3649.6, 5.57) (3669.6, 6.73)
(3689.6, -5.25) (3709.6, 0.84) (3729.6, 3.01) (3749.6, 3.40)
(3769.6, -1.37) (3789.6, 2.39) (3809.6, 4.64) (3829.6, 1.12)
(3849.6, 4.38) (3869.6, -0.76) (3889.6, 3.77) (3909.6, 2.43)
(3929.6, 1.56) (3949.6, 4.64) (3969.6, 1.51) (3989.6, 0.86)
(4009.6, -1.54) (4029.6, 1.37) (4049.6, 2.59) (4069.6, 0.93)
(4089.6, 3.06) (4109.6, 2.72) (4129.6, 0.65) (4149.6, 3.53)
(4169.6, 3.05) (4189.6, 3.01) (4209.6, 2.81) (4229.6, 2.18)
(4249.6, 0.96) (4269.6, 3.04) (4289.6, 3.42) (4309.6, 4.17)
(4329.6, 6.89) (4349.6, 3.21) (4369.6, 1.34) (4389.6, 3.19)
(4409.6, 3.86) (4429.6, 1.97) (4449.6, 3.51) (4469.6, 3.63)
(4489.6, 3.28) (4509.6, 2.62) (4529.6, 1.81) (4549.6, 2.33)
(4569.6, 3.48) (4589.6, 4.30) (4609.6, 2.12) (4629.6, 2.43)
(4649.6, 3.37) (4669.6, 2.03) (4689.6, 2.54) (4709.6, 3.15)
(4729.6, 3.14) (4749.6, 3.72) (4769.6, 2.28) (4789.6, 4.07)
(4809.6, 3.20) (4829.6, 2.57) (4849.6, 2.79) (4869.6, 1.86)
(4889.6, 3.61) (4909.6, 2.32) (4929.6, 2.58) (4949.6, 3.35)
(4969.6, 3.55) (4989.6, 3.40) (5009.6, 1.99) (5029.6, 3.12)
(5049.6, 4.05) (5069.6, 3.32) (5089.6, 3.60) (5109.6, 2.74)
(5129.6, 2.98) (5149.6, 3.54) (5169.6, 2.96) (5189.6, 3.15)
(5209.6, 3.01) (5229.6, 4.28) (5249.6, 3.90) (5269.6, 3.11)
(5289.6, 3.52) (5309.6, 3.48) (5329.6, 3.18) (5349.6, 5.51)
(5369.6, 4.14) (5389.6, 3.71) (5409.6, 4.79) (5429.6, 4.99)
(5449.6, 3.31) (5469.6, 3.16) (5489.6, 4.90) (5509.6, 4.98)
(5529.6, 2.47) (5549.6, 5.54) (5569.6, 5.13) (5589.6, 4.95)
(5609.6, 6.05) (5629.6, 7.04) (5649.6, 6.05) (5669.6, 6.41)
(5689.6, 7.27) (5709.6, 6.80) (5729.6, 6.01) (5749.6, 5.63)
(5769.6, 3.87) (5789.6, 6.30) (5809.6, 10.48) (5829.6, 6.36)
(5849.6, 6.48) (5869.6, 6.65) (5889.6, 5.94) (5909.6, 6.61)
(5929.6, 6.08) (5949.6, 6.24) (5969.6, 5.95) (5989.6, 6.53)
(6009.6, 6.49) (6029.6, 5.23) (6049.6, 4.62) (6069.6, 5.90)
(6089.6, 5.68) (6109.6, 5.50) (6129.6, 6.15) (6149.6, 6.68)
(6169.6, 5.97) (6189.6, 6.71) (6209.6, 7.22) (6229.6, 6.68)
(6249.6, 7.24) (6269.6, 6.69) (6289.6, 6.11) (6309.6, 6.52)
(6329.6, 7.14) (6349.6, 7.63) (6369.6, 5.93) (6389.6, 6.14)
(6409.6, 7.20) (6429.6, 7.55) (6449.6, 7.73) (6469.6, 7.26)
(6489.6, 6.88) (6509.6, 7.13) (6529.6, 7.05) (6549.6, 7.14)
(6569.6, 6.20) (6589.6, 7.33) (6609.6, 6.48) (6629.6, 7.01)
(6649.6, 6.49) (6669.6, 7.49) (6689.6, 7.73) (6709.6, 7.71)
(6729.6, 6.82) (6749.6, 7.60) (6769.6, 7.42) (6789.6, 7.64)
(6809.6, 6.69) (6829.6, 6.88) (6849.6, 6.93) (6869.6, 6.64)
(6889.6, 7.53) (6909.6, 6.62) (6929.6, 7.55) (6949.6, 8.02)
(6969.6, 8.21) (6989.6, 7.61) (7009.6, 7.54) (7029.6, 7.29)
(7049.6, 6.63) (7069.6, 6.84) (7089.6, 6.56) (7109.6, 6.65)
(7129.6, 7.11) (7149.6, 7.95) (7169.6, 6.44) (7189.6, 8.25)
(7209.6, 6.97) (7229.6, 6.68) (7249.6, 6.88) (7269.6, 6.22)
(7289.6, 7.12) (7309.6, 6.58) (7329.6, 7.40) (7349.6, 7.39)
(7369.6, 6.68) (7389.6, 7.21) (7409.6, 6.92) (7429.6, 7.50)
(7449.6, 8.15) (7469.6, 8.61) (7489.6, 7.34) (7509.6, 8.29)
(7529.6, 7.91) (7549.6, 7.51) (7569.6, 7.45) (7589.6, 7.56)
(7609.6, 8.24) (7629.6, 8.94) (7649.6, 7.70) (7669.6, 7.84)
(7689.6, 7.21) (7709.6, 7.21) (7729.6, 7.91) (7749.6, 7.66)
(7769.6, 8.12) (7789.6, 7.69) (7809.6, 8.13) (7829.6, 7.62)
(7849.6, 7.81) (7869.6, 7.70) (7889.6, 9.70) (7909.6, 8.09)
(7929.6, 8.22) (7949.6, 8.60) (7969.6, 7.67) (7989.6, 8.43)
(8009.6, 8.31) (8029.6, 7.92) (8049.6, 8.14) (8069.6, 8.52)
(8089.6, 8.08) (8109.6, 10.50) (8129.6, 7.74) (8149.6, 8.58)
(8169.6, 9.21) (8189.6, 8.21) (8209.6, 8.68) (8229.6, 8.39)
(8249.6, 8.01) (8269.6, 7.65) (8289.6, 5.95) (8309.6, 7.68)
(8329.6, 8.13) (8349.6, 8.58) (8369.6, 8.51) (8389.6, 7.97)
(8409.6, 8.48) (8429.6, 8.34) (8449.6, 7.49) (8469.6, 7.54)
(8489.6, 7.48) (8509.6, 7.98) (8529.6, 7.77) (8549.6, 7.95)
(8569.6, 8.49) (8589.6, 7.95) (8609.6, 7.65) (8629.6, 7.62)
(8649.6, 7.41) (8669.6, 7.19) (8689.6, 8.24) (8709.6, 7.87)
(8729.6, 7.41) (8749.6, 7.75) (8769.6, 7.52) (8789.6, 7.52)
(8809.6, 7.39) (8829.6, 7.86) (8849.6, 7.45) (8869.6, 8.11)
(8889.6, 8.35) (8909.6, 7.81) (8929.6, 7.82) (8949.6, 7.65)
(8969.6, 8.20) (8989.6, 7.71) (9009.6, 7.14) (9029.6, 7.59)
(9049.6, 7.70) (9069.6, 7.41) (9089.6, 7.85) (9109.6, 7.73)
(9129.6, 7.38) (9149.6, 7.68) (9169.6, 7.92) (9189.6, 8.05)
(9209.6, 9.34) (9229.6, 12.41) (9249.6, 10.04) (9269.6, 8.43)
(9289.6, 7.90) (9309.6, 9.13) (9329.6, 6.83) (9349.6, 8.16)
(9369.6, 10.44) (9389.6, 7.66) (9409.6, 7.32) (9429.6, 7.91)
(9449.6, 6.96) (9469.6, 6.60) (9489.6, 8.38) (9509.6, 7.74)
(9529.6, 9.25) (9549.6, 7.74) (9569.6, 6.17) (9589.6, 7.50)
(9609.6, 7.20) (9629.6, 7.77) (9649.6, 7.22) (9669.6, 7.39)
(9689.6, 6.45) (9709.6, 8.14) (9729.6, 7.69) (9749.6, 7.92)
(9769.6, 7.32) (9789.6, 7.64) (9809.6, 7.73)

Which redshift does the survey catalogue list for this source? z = 0.405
